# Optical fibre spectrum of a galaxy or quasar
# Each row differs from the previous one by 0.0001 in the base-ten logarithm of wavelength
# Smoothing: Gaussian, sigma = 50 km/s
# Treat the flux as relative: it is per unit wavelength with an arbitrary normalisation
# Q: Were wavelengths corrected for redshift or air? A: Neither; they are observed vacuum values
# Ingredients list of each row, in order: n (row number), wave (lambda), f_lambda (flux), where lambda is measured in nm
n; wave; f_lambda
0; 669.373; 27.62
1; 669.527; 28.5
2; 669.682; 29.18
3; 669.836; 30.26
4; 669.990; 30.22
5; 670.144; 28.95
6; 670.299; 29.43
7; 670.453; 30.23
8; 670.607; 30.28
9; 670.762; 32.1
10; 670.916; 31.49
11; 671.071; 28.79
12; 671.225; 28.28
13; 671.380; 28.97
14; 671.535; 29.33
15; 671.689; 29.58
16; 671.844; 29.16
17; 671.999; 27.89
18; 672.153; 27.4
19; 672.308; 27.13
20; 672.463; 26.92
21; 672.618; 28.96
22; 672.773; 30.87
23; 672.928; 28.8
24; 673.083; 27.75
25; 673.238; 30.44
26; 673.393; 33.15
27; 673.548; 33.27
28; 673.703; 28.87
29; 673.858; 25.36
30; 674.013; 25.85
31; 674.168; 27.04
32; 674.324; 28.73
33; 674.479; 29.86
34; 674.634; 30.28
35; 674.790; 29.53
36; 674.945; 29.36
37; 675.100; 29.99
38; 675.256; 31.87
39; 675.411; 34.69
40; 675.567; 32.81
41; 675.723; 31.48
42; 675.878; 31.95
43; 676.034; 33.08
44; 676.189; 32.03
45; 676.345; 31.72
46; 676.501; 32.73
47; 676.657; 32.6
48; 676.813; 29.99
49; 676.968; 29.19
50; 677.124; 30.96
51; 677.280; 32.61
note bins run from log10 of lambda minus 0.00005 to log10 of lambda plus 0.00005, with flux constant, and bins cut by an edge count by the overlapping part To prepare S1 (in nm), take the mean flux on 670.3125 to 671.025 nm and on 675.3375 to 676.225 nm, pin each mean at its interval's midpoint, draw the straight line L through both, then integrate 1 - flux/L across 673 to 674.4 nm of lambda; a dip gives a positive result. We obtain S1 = 0.13 nm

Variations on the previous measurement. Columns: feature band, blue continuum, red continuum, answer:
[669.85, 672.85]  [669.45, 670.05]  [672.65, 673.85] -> 0.05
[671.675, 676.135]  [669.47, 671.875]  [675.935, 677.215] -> 0.14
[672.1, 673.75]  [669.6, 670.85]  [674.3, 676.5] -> 0.07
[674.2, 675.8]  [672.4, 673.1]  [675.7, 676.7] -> 0.02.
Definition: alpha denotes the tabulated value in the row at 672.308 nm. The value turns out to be 27.13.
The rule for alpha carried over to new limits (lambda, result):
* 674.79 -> 29.53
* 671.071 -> 28.79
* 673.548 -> 33.27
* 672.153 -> 27.4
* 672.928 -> 28.8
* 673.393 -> 33.15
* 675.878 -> 31.95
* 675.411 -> 34.69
